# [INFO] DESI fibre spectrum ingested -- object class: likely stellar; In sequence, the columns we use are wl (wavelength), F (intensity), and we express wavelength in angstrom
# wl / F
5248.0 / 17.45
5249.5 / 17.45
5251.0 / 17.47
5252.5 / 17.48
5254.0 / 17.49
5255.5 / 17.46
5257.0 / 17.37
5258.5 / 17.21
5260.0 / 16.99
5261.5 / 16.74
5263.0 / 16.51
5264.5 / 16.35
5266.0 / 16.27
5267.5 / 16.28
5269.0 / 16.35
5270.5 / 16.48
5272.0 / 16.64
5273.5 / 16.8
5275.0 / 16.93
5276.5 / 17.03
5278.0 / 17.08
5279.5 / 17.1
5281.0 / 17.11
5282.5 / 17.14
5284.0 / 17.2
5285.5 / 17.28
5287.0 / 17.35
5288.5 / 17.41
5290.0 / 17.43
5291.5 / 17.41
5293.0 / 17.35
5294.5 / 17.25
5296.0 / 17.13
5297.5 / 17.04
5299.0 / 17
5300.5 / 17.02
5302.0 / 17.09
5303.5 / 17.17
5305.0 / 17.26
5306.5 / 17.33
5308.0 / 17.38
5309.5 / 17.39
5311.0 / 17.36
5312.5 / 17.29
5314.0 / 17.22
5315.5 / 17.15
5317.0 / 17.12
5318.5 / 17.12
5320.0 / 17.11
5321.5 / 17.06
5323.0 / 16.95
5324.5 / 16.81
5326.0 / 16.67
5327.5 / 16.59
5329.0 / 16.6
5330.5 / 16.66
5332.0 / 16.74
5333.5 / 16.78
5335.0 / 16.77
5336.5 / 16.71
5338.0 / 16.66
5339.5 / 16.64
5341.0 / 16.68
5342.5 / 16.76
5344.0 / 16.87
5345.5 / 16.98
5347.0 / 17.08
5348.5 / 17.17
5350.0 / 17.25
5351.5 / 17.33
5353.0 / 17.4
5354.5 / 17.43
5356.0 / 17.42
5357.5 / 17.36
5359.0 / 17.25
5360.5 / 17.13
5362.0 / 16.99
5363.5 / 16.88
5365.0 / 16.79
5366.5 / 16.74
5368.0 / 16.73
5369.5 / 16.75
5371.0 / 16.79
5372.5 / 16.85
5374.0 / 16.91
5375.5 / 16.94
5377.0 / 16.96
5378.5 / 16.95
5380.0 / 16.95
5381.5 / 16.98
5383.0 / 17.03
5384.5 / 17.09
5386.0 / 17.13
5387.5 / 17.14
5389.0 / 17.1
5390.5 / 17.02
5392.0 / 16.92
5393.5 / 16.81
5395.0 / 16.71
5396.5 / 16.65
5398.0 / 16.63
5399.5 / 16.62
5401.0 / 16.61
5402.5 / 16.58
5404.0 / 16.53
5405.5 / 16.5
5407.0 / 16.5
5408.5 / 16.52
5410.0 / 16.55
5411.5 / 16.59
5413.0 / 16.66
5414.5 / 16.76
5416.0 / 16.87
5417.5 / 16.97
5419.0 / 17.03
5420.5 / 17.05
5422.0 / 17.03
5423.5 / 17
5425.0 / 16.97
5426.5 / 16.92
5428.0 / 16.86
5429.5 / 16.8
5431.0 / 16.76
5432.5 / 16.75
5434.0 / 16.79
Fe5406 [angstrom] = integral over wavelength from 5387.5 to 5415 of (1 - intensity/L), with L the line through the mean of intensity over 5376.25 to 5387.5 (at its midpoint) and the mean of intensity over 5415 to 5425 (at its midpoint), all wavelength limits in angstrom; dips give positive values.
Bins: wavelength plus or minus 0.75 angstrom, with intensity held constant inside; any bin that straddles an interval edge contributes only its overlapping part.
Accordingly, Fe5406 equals 0.50 angstrom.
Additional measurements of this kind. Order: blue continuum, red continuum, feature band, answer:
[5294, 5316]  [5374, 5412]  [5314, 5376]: 0.28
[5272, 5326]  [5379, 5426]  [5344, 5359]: -0.23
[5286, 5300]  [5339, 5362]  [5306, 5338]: 0.39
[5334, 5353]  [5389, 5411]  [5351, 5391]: -0.56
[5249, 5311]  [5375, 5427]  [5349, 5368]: -0.25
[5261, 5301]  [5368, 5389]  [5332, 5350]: 0.12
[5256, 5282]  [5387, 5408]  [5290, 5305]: -0.36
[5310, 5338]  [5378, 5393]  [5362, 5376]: 0.14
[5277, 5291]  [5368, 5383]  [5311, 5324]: -0.02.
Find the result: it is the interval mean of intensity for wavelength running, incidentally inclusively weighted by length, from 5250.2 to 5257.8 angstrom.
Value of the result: 17.5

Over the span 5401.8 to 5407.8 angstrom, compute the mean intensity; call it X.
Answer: 16.5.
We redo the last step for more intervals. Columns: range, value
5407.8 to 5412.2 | 16.6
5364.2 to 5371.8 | 16.8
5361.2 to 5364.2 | 16.9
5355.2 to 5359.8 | 17.3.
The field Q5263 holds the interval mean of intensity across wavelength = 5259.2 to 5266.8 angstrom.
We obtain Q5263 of 16.6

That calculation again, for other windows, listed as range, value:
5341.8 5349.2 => 17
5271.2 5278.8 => 16.9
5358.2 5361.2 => 17.2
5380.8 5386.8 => 17.1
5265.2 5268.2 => 16.3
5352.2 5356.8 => 17.4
